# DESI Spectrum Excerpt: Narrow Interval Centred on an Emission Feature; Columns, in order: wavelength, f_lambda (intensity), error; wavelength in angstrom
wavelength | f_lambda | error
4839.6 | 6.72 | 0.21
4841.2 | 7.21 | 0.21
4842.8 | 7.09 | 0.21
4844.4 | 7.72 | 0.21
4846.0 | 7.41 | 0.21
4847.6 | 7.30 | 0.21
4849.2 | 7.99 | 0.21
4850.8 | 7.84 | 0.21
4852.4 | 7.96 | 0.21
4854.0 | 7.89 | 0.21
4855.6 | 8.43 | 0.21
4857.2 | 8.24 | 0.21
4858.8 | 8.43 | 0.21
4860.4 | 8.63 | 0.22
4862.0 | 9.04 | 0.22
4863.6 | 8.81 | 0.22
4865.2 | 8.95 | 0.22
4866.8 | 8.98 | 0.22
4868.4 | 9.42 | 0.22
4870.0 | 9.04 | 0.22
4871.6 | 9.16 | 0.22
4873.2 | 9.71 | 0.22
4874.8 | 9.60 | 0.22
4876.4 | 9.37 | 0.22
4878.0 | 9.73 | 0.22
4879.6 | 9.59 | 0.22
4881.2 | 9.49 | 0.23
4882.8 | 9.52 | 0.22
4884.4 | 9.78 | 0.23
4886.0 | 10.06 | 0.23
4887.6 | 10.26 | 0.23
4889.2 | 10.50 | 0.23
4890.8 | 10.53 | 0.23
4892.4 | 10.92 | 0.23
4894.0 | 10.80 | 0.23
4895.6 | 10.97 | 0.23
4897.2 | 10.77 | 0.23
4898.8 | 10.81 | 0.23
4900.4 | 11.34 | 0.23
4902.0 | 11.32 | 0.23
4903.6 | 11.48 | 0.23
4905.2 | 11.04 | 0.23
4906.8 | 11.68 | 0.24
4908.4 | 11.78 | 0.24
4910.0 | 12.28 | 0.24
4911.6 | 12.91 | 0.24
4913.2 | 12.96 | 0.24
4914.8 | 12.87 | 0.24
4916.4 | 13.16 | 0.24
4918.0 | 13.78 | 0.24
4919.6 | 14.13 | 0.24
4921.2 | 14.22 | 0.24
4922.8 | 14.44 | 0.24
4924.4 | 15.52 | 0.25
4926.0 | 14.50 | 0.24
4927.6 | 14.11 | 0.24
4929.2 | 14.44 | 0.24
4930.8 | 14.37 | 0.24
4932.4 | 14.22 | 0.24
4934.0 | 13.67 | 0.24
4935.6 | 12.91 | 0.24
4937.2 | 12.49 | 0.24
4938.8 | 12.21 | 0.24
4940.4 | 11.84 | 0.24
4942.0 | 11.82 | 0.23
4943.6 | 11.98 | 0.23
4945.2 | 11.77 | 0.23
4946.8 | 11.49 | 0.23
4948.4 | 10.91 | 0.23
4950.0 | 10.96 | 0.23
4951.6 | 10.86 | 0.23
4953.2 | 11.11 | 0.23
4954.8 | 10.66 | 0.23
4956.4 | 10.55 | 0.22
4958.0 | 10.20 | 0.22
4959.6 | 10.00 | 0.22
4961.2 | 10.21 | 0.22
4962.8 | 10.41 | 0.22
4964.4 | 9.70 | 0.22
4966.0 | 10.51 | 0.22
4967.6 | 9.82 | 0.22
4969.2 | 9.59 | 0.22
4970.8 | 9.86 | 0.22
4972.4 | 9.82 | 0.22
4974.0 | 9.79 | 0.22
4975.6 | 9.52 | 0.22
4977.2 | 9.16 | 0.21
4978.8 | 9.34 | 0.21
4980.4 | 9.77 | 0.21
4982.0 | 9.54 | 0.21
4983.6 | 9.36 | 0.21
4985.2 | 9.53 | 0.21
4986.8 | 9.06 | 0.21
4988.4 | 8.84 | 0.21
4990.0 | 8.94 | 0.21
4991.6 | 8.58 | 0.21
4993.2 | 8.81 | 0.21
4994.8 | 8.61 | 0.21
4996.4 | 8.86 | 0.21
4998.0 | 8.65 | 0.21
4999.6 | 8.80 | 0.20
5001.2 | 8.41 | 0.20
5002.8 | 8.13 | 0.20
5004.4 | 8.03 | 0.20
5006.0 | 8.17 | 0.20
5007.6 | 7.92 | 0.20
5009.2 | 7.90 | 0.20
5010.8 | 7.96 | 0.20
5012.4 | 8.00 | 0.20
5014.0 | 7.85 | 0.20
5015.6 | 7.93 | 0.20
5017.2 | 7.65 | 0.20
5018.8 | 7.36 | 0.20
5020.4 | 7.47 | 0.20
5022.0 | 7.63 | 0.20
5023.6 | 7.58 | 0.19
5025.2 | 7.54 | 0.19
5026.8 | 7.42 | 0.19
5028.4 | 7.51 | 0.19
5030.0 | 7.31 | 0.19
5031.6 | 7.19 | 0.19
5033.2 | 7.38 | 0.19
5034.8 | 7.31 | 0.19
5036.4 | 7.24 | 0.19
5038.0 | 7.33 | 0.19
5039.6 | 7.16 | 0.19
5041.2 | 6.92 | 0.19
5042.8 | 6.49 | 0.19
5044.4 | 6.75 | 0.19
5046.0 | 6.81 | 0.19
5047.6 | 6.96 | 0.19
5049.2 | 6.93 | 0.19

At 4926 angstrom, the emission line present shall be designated C IV 1549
